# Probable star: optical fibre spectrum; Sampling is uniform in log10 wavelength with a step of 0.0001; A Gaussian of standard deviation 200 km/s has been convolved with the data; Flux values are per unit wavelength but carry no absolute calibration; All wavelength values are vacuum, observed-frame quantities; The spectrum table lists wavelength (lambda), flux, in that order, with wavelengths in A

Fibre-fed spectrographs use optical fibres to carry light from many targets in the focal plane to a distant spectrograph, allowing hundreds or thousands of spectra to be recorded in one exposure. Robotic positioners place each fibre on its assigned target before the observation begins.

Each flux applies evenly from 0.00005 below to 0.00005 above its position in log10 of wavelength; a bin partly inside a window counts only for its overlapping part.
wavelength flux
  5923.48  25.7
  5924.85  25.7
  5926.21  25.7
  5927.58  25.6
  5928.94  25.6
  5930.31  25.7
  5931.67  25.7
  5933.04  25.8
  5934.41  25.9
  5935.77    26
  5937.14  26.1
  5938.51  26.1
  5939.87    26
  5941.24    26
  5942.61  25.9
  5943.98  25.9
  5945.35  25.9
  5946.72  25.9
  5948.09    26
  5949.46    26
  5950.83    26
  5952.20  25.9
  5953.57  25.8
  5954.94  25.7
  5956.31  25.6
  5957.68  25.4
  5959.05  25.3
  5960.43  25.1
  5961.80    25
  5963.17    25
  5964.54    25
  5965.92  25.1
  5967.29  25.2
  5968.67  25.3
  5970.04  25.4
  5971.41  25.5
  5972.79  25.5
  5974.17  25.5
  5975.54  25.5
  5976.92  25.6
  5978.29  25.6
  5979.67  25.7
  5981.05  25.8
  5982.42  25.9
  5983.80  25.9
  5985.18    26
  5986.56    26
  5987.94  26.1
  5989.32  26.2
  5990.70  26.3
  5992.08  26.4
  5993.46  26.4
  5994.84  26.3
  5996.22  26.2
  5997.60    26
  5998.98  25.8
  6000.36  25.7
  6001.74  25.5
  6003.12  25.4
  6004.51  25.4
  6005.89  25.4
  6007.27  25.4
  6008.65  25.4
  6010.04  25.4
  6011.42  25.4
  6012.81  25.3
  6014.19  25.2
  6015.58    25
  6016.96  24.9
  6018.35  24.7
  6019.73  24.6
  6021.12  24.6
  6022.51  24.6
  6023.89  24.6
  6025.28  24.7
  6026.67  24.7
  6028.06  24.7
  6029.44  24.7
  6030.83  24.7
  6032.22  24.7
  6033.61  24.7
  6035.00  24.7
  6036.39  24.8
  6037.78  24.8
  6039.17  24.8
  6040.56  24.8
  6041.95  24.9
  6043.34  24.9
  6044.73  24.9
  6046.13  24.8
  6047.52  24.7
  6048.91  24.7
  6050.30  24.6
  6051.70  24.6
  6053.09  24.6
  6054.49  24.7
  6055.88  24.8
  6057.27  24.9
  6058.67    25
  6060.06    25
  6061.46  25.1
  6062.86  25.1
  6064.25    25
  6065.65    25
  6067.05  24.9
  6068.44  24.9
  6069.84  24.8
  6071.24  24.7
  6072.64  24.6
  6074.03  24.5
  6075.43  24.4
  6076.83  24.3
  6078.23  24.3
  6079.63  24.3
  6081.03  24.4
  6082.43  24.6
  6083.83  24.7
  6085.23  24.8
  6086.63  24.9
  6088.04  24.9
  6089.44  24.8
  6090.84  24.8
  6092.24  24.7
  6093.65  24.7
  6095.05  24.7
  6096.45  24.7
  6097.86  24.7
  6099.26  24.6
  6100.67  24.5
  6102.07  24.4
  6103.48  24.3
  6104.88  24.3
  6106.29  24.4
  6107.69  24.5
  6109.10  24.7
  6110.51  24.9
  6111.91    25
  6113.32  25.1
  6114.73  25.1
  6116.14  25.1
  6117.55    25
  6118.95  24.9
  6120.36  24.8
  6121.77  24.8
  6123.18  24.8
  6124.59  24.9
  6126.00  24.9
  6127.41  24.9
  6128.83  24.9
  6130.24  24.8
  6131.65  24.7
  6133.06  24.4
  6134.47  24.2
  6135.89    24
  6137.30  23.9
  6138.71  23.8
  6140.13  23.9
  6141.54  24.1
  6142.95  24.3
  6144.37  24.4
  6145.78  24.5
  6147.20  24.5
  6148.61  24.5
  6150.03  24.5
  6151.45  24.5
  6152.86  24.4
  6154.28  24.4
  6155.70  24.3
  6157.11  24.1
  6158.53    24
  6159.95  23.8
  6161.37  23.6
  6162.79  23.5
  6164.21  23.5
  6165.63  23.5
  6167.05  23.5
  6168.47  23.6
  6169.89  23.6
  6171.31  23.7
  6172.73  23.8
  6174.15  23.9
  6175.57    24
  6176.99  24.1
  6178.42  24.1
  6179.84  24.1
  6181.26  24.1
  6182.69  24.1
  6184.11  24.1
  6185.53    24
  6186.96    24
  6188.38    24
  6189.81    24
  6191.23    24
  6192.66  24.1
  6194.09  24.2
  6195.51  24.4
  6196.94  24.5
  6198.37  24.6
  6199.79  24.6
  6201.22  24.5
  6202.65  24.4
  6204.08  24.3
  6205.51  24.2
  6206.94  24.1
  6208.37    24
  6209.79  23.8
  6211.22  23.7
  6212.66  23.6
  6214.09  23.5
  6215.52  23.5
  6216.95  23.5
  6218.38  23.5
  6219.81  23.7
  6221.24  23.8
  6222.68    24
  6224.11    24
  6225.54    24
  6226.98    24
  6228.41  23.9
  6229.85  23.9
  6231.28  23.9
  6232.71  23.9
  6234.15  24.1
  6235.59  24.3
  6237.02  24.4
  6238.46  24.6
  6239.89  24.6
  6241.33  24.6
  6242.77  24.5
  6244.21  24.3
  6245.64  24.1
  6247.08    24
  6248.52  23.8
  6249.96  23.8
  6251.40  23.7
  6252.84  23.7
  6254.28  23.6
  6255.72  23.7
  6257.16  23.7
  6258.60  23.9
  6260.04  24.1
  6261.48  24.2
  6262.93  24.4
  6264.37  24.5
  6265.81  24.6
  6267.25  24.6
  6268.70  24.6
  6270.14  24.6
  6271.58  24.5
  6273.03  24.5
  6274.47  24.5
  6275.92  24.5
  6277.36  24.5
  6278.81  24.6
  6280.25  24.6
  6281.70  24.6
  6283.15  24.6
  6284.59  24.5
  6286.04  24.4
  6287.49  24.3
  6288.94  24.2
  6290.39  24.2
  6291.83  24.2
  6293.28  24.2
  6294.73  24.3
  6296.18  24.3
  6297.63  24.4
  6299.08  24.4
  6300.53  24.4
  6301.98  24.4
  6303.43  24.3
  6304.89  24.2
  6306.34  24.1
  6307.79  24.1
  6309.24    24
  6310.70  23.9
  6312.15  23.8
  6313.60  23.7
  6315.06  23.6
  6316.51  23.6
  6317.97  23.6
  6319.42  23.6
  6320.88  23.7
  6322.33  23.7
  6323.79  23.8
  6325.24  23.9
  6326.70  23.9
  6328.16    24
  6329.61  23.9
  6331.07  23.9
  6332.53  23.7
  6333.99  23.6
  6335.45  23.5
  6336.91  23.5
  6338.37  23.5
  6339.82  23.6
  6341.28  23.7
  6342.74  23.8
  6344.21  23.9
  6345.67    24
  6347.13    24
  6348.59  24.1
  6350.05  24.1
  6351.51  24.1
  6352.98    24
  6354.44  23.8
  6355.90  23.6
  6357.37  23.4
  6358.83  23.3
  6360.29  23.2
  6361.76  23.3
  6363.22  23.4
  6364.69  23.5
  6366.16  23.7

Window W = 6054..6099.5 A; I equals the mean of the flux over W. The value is 24.7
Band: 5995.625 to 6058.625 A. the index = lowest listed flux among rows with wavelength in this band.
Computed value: 24.6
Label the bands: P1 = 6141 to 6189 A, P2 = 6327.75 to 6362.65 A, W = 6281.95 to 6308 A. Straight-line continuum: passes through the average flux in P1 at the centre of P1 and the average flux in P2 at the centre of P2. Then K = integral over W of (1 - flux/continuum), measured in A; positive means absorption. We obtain -0.5 A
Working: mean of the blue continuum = 24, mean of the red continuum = 23.7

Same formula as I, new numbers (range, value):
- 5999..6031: 25.1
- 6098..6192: 24.3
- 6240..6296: 24.3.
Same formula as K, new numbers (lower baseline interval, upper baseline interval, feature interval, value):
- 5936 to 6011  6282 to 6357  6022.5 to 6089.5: 1.5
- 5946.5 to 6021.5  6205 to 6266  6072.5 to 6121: 0.4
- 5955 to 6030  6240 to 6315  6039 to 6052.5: 0.2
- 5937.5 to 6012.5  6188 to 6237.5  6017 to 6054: 0.8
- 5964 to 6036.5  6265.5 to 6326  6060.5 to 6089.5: 0.4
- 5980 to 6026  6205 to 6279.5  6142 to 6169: 0.6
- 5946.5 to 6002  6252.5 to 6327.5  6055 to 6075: 0.3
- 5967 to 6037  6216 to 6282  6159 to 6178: 0.7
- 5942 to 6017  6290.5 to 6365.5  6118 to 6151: 0.5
